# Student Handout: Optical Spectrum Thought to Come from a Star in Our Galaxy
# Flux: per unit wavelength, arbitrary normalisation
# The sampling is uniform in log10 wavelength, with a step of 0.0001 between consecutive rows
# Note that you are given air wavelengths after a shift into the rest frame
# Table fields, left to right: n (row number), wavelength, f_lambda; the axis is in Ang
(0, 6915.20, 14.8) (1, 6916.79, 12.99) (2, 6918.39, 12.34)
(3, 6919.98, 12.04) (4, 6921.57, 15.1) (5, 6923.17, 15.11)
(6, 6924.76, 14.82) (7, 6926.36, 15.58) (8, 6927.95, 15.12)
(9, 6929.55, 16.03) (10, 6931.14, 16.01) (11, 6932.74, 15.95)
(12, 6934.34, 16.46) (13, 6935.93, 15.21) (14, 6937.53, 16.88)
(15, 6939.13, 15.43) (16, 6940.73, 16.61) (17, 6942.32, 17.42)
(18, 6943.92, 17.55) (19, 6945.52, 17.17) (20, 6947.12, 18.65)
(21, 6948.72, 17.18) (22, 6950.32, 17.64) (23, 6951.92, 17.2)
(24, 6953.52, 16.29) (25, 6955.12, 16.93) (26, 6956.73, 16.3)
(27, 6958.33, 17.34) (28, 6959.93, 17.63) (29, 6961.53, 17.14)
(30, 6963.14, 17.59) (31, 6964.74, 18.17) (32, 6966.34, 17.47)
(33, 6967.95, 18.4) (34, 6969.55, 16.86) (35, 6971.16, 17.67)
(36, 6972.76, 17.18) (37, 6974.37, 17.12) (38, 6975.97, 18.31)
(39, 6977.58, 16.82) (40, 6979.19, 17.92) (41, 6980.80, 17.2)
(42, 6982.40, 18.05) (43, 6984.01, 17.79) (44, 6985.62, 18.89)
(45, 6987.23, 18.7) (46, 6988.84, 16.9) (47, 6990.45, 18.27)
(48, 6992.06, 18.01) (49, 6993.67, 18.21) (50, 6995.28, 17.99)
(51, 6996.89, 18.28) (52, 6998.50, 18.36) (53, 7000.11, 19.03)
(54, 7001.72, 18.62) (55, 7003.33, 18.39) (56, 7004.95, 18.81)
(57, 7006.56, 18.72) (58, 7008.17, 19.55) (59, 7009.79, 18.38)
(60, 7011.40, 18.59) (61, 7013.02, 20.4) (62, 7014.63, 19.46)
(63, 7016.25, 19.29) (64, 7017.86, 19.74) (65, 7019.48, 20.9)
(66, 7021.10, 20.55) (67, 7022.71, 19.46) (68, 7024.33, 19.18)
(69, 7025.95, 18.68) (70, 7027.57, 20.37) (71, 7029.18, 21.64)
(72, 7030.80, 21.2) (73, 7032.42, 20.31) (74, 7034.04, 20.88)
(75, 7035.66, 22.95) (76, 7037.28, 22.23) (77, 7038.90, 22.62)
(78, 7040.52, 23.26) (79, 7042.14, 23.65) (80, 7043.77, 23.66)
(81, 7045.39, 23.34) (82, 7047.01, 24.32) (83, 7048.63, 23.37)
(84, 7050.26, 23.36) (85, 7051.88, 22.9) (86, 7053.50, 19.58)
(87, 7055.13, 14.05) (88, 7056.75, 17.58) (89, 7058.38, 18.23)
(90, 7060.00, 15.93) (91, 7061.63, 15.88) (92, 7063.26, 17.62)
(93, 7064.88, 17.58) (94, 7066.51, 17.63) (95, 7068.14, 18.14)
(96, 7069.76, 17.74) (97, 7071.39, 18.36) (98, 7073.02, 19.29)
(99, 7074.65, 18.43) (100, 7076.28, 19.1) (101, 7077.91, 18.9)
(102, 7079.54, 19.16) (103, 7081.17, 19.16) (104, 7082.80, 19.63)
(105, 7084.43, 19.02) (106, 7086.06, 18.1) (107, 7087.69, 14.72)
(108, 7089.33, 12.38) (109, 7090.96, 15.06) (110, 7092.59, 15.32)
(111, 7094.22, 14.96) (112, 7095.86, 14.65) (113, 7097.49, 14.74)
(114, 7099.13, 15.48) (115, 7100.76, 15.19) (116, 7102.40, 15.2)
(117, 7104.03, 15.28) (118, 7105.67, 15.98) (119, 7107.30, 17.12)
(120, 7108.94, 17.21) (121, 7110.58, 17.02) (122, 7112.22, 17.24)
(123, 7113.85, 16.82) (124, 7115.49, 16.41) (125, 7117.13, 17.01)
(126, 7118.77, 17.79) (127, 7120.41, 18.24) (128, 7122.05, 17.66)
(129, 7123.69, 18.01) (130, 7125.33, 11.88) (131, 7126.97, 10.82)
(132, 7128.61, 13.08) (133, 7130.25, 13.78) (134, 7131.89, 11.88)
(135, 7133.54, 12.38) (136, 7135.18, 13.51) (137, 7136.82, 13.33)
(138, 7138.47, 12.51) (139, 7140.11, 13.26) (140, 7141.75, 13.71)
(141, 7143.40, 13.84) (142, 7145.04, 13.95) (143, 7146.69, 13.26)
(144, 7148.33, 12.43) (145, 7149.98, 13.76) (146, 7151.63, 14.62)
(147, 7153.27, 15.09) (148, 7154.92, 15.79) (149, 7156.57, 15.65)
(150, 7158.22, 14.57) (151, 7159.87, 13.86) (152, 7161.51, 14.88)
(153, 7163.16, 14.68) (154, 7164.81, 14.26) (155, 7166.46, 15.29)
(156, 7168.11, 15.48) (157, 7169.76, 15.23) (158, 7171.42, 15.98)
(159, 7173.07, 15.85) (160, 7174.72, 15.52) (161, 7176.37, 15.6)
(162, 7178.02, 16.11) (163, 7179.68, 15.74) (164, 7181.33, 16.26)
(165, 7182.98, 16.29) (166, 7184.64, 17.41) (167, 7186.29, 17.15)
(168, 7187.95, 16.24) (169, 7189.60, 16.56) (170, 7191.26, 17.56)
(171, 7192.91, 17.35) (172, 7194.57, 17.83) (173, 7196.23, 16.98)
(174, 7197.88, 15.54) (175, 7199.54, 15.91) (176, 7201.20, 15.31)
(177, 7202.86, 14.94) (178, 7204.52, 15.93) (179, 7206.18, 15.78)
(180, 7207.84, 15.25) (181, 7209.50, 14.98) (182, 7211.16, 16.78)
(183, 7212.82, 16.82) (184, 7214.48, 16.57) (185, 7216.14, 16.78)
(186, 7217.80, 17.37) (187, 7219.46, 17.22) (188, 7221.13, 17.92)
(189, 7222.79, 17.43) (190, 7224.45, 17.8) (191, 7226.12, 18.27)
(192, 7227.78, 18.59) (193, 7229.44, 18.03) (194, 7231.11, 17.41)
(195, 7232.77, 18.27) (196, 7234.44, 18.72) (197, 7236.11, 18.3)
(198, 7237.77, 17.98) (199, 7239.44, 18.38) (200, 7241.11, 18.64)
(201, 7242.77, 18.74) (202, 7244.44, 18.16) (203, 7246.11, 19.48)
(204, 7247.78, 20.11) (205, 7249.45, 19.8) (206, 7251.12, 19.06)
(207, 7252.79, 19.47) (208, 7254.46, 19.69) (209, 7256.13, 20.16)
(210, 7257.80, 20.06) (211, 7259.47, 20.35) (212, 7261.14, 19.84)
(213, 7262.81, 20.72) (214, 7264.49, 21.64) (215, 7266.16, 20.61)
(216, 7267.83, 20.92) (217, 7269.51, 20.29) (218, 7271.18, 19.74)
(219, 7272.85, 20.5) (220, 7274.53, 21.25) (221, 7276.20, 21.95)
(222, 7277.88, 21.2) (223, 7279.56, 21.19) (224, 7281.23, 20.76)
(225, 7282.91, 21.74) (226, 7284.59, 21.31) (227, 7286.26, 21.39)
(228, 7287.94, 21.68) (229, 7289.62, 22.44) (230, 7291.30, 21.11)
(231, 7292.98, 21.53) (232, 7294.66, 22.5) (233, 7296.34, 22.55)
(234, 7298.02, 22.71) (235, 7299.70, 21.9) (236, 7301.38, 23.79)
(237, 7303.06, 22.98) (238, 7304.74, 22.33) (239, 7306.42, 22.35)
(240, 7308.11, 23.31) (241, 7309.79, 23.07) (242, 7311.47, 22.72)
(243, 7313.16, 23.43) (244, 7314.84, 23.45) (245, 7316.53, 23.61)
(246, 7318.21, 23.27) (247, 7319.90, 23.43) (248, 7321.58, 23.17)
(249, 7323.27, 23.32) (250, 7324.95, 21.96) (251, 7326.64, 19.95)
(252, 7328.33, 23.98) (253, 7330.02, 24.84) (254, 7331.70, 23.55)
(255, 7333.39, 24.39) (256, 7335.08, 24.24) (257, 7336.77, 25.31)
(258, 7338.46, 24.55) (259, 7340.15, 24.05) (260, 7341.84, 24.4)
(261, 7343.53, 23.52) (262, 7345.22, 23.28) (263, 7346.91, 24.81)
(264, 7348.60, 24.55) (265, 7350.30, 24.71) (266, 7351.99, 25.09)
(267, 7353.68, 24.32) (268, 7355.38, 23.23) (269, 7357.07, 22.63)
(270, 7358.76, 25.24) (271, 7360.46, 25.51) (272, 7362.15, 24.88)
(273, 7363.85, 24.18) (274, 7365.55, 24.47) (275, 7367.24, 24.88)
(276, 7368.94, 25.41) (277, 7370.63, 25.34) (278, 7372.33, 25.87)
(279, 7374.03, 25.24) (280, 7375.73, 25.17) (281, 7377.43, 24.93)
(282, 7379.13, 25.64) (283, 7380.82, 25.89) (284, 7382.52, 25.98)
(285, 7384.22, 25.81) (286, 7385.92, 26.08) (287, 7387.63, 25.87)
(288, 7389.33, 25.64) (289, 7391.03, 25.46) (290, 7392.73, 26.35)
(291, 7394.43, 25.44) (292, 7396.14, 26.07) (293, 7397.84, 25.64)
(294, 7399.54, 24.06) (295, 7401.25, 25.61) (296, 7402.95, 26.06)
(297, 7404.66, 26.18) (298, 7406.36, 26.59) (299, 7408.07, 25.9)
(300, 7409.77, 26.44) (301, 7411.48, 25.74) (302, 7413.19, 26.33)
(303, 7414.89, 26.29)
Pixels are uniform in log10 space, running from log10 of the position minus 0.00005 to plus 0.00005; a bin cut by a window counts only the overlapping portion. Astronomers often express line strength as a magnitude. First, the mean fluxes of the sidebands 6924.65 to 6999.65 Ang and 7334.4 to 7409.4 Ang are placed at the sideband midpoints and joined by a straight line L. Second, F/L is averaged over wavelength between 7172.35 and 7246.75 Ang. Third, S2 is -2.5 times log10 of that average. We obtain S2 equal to 0.28 mag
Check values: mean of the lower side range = 17.2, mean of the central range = 17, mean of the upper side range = 25.1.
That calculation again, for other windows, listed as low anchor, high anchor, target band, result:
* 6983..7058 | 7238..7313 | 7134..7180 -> 0.375 mag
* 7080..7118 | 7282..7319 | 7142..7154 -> 0.273 mag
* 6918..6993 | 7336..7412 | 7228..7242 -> 0.223 mag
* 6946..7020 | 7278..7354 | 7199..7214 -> 0.334 mag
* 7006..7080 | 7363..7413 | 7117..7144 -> 0.442 mag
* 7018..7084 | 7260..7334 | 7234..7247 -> 0.168 mag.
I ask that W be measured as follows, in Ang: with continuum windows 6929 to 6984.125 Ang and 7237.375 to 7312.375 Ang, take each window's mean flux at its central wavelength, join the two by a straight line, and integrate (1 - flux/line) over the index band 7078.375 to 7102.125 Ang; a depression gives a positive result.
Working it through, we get 3.1 Ang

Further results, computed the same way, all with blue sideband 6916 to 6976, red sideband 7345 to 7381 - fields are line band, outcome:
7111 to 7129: 3.54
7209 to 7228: 4.07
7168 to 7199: 7.06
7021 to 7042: -3.45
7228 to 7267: 5.56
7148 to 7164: 4.68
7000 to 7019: -1.52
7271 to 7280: 0.78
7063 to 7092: 1.97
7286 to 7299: 0.76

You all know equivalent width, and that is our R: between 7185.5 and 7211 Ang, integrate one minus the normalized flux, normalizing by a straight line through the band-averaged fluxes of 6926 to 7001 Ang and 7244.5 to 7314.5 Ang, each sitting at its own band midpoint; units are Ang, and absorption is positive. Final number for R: 5.1 Ang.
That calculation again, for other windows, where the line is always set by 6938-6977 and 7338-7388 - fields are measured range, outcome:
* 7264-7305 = 3.1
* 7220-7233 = 2.5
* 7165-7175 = 2.7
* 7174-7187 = 3.1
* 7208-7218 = 2.6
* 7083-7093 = 1.9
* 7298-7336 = 1.4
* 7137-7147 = 3.5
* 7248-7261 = 1.7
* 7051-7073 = 1.6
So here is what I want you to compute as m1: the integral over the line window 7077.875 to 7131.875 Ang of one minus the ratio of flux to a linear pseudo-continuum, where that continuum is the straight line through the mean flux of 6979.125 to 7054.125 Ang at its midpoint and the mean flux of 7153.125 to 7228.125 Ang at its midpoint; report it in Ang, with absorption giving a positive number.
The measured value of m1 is 6.1 Ang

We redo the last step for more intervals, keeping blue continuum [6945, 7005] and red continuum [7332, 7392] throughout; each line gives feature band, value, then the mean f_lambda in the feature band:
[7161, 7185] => 6.5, 15.6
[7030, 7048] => -3.5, 22.6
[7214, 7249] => 6.7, 18.1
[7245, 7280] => 4.1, 20.4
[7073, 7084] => 0.3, 19.1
